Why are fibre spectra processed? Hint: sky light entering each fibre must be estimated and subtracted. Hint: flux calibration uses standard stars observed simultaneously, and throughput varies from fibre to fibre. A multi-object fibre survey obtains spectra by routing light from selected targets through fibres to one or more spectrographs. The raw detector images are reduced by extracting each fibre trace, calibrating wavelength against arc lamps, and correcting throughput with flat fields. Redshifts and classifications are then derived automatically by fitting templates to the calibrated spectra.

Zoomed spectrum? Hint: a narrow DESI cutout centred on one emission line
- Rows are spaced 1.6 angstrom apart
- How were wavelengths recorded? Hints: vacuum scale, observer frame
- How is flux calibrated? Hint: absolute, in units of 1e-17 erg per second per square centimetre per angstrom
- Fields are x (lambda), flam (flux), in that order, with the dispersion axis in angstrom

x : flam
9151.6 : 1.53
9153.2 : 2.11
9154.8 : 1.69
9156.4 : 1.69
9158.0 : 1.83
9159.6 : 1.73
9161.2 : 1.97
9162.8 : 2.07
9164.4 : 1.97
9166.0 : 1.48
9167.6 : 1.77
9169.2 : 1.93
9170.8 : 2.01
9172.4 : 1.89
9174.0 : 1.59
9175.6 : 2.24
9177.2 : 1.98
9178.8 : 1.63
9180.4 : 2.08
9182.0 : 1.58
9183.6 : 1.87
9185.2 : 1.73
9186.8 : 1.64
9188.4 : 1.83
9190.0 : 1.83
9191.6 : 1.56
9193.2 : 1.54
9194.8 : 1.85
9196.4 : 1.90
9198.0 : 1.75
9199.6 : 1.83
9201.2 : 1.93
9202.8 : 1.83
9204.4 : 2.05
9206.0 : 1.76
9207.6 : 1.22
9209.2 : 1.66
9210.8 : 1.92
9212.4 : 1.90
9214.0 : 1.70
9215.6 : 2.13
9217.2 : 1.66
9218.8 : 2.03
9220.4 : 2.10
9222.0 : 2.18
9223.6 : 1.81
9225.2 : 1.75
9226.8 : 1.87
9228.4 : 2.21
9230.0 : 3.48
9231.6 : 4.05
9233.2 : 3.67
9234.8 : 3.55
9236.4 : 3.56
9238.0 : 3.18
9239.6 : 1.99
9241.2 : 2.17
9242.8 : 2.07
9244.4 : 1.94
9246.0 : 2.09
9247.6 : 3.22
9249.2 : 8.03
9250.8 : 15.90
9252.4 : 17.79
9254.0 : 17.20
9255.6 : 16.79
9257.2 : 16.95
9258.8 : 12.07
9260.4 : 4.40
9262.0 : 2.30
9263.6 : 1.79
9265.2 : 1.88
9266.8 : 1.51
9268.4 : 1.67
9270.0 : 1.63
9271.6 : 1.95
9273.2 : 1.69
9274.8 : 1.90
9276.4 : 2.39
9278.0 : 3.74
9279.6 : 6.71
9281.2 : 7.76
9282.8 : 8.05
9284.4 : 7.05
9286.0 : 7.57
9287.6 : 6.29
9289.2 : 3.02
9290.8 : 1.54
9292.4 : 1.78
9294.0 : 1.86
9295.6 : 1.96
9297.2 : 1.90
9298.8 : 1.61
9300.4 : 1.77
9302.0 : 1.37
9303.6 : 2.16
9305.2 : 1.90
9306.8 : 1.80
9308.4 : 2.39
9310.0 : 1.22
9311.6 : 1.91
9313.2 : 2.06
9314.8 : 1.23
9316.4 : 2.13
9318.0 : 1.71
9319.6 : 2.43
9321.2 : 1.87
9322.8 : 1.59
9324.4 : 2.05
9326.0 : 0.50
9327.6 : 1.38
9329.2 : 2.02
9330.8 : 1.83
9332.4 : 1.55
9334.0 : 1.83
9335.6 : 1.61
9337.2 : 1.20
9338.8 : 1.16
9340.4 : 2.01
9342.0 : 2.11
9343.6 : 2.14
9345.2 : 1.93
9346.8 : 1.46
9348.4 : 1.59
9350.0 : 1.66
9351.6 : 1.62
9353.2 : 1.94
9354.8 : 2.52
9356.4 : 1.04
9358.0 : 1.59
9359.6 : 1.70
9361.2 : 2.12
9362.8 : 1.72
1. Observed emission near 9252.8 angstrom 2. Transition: H-alpha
